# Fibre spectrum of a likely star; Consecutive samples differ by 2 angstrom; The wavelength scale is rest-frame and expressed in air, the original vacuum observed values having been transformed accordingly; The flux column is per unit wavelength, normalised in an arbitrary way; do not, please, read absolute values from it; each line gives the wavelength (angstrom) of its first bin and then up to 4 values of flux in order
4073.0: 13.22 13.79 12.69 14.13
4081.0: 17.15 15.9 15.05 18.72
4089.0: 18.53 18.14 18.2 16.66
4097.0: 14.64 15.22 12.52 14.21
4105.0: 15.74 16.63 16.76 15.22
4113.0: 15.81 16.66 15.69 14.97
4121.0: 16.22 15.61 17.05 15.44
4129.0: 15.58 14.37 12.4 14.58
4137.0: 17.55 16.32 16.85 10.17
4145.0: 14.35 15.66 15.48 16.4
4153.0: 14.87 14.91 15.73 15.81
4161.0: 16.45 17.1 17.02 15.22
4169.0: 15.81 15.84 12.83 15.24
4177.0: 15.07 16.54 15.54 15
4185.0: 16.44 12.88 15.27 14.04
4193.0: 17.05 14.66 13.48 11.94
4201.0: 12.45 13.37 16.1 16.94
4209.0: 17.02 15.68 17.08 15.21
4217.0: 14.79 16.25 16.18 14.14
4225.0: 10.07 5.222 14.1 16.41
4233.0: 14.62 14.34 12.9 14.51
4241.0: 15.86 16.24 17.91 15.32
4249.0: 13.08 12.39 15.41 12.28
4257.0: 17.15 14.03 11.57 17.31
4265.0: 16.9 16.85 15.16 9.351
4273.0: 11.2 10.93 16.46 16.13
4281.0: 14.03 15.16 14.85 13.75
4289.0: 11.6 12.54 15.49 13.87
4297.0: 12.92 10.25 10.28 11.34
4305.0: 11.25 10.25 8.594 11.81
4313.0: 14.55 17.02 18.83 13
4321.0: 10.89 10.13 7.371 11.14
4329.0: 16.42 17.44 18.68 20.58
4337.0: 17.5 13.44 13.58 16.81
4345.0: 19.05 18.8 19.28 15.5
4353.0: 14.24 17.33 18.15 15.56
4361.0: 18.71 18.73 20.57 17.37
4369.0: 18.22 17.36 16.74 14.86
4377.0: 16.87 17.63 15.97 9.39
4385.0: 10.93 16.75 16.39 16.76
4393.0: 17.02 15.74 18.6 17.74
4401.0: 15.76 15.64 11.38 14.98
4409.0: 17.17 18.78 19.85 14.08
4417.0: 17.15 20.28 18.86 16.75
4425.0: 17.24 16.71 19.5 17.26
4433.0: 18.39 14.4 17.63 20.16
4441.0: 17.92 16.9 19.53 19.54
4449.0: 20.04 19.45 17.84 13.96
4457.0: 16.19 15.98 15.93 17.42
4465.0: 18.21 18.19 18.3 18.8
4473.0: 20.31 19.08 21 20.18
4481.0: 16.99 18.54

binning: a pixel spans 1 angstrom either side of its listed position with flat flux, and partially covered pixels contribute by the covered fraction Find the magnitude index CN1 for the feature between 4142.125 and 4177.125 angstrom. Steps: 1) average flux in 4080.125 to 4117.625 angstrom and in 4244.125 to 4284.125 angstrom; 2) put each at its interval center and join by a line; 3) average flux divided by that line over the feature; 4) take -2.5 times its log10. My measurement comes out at 0.02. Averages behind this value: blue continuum 16.2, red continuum 14.4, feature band 15.2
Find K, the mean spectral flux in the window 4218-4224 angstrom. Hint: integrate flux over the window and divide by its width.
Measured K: 15.5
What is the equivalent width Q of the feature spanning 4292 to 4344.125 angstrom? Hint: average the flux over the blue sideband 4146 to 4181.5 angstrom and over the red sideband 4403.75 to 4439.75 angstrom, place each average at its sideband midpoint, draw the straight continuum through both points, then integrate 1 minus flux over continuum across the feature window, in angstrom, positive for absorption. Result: 9.4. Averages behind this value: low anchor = 15.6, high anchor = 17.2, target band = 13.6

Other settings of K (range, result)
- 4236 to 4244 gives 14.9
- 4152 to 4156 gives 14.9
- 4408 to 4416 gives 17.5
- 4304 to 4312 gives 10.5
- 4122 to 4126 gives 16.3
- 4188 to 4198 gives 14.9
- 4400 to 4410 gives 15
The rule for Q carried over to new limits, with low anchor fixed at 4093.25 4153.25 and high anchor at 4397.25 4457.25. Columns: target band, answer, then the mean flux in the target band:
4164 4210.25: 2.2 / 15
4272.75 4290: 2.6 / 13.9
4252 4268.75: 1.1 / 15.2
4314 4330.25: 3.4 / 13.2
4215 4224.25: 0.5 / 15.2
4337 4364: 0.0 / 16.9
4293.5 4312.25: 5.9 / 11.3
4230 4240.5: 1.0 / 14.6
